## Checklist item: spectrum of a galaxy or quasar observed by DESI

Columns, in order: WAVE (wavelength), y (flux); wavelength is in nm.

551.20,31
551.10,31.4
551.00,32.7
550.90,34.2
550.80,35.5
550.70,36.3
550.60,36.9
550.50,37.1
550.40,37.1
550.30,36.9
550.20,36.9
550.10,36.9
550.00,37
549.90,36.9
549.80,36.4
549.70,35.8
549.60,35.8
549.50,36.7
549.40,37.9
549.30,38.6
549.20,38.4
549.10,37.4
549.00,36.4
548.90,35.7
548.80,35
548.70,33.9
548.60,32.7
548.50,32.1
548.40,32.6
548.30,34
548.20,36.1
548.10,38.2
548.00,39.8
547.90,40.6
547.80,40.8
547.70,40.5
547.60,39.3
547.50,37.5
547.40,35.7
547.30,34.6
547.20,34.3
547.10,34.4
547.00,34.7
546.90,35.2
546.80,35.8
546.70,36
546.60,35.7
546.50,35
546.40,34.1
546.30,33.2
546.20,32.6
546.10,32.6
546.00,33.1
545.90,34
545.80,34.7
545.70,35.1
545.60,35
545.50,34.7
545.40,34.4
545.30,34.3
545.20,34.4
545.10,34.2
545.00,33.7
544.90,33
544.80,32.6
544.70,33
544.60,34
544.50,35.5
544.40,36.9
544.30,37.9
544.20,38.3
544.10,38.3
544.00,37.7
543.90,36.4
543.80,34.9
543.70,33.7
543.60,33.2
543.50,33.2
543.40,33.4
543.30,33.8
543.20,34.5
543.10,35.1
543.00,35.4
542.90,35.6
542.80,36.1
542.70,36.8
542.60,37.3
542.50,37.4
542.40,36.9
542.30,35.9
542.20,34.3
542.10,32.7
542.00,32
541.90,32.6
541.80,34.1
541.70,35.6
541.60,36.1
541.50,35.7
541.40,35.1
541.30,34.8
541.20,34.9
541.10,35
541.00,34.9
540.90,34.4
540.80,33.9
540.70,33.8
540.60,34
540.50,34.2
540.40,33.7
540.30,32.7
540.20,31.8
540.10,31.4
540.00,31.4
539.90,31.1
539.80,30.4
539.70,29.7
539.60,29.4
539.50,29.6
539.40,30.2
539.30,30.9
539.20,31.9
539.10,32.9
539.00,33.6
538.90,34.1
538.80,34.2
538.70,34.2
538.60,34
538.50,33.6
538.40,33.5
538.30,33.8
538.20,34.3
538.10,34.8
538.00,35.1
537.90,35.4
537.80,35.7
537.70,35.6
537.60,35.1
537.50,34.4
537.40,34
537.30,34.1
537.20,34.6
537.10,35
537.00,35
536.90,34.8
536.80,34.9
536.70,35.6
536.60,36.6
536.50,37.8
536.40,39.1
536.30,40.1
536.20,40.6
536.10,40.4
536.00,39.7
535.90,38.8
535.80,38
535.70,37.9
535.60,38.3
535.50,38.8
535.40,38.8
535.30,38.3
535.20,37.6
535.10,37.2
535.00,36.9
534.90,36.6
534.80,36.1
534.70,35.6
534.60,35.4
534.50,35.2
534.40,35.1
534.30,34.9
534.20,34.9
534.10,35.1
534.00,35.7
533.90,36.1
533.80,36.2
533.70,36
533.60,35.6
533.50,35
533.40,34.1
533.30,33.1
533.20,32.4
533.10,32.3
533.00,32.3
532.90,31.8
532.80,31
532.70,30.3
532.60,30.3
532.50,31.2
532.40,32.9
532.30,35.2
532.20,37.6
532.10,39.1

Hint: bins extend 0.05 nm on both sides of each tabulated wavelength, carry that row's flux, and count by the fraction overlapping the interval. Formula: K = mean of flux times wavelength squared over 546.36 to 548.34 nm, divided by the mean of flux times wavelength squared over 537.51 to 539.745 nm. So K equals 1.14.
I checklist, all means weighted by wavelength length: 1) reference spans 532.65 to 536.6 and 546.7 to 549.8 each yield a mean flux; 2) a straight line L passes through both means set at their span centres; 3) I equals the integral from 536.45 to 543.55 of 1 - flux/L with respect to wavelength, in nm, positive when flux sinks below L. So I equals 0.417 nm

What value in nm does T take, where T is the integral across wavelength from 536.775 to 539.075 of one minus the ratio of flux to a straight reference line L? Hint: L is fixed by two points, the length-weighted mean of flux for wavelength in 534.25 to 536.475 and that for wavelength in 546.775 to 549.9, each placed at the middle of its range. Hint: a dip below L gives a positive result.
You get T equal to 0.18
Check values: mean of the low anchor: 37.7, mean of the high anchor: 36.4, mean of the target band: 34.5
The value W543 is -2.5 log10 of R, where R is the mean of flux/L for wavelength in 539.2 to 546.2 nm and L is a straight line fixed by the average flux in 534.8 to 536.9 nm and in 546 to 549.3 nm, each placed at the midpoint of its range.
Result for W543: 0.08 mag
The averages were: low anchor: 38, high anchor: 35.8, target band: 34.1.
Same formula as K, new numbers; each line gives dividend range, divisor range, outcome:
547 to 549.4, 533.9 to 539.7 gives 1.07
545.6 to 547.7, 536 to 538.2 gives 1.00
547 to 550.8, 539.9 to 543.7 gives 1.09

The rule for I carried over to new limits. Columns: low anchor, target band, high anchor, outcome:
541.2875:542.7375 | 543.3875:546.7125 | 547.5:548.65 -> 0.13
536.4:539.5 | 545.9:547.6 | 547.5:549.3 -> 0.07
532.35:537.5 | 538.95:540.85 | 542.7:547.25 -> 0.18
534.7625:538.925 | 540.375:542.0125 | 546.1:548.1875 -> 0.08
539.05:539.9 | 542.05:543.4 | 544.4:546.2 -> -0.12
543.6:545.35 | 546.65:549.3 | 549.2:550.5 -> 0.01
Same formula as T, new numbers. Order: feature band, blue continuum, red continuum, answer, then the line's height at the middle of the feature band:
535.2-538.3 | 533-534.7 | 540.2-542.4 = -0.188 nm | 34.6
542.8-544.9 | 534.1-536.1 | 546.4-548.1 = 0.100 nm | 36.9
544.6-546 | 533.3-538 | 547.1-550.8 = 0.095 nm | 36.5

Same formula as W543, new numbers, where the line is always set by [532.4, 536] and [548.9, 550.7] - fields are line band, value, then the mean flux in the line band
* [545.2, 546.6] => 0.07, 34.1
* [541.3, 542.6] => 0.03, 35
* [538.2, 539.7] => 0.10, 32.5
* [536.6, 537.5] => 0.02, 34.8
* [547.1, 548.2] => -0.03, 37.9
